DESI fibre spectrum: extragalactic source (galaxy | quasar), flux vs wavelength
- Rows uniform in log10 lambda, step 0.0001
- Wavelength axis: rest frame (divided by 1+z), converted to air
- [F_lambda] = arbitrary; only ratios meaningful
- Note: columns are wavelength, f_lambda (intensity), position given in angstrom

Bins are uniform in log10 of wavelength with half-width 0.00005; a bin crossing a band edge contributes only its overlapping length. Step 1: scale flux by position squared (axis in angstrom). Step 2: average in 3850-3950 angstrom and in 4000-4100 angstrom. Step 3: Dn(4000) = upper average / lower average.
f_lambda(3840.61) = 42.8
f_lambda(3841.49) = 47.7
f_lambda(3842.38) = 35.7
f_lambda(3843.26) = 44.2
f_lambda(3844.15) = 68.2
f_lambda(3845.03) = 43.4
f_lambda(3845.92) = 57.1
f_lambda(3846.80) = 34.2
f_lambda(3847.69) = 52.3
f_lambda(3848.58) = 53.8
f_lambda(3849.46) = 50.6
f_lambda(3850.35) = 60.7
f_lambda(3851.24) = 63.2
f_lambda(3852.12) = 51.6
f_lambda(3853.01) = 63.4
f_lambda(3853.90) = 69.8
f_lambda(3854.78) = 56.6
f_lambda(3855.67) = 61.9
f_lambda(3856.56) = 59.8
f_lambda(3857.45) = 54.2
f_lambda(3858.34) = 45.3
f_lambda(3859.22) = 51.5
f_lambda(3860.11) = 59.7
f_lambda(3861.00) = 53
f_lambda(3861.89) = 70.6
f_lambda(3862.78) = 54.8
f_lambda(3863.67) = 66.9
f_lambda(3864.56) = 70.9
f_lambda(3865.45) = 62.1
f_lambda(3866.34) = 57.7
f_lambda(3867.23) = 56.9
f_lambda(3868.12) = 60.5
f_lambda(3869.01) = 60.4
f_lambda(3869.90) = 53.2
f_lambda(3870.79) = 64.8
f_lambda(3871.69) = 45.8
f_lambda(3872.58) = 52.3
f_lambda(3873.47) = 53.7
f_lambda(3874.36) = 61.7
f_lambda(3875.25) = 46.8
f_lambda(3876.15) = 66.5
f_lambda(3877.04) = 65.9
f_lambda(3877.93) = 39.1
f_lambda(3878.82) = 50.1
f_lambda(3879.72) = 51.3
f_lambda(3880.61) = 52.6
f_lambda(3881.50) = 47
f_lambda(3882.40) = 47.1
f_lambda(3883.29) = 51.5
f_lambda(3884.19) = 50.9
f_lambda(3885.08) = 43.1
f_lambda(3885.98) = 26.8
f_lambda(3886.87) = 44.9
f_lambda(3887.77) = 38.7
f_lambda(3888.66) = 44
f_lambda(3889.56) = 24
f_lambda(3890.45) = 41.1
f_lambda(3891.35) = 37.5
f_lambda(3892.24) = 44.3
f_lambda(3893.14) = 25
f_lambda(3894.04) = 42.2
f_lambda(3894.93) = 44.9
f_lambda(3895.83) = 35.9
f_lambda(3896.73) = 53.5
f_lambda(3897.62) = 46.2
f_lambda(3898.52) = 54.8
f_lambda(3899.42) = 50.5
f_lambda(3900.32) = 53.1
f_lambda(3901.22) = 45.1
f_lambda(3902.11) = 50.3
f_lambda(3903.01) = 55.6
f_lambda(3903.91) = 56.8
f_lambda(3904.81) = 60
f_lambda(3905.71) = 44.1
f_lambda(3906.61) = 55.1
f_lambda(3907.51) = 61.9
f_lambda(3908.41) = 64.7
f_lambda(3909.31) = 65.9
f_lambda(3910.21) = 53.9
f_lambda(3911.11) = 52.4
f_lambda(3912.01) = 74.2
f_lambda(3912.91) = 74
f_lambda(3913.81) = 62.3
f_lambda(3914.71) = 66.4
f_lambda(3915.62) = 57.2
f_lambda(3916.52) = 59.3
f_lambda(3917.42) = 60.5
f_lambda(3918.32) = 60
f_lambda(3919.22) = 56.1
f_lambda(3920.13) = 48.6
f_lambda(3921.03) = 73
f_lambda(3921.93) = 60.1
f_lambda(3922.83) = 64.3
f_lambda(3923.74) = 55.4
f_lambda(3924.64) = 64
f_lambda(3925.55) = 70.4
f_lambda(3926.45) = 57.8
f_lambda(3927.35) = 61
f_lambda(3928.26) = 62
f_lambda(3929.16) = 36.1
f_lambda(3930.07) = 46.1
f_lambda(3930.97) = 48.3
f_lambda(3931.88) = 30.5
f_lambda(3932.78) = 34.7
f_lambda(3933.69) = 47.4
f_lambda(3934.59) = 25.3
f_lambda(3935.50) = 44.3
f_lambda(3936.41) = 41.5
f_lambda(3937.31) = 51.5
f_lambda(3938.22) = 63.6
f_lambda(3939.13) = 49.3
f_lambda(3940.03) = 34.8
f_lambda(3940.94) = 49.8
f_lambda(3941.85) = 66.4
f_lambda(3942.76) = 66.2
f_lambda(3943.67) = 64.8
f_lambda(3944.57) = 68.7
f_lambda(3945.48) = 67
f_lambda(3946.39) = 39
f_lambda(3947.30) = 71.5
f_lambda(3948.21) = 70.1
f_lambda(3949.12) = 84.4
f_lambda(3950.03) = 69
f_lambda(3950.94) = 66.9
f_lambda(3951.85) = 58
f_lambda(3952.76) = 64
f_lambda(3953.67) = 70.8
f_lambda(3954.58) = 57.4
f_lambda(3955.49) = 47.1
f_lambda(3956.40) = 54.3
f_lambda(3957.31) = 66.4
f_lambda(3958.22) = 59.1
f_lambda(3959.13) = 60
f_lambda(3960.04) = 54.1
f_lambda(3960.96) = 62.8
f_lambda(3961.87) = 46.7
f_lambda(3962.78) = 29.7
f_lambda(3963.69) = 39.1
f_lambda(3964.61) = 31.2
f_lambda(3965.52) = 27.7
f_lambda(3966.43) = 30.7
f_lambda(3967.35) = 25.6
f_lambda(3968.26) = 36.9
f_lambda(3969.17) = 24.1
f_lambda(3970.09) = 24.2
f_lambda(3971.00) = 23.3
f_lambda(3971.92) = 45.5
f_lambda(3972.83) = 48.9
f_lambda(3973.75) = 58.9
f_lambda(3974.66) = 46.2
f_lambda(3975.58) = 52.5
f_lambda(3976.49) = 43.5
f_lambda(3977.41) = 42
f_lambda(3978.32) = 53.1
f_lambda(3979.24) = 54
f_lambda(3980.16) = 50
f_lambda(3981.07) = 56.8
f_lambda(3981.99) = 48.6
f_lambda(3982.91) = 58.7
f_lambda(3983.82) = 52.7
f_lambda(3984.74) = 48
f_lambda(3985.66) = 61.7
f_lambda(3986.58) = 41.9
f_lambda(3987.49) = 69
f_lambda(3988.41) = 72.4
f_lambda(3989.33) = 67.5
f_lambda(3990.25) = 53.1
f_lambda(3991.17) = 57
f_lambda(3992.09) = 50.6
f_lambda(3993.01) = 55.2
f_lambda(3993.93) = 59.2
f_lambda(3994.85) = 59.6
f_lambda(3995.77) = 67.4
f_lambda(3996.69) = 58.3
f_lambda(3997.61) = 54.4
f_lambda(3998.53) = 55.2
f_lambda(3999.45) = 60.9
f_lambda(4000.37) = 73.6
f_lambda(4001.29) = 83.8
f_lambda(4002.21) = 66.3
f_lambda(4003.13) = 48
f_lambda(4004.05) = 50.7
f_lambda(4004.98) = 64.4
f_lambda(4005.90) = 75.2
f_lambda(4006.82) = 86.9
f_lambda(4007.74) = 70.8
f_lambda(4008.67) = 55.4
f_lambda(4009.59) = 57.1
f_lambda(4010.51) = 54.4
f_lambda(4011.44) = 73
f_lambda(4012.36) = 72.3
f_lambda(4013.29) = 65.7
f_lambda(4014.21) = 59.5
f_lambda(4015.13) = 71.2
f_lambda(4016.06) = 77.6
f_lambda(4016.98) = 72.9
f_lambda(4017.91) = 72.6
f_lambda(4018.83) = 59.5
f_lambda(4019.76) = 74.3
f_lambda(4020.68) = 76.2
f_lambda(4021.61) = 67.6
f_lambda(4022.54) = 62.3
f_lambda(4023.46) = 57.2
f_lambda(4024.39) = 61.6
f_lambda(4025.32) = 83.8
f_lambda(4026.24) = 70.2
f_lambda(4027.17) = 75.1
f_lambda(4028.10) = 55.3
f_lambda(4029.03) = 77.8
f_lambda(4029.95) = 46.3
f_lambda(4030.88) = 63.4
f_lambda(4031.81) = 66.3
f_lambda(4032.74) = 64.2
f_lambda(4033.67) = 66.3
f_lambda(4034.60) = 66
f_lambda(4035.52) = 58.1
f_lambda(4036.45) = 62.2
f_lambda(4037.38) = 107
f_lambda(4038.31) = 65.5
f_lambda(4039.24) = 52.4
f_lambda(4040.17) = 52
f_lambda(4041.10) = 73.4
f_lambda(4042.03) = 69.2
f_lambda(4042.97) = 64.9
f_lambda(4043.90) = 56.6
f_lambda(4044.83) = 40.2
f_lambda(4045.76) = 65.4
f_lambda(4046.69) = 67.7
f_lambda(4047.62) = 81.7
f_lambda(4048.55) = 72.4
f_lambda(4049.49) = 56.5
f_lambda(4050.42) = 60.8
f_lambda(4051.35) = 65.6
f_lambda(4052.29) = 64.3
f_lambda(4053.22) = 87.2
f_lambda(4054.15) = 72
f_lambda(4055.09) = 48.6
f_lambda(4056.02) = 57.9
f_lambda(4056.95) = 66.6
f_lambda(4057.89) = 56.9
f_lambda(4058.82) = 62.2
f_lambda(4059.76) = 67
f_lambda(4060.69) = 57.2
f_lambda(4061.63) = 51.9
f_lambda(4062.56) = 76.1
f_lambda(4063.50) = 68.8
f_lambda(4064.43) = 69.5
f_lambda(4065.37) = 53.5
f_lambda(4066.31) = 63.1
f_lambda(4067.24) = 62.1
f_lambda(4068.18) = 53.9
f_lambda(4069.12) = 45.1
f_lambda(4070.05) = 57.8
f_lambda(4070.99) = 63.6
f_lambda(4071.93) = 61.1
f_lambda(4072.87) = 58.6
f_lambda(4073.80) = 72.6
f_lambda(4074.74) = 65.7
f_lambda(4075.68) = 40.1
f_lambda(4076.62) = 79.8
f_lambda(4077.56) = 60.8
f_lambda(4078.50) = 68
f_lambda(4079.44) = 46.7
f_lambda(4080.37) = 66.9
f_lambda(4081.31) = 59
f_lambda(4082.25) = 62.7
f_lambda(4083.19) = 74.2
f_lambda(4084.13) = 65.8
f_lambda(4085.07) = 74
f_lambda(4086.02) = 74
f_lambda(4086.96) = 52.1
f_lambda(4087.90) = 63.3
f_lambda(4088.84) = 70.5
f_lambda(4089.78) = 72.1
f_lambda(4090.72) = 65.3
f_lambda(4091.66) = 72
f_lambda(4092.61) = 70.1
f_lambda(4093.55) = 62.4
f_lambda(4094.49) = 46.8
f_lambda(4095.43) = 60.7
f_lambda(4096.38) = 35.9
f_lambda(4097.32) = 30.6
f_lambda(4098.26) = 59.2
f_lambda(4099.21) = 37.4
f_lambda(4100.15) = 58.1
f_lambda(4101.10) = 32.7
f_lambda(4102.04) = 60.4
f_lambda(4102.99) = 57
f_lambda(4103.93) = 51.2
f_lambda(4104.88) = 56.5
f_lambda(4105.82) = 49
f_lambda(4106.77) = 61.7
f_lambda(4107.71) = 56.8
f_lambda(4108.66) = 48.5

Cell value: 1.3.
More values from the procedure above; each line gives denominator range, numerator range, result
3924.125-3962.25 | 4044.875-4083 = 1.19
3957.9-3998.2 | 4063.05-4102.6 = 1.28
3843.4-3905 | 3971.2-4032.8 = 1.26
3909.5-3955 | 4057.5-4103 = 1.12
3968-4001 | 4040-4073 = 1.23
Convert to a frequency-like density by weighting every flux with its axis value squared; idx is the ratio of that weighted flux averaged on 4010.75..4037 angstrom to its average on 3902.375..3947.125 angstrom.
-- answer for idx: 1.26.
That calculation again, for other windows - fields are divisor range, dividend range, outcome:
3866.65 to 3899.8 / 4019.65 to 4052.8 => 1.48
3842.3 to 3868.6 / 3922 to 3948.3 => 0.98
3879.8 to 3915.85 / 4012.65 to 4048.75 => 1.43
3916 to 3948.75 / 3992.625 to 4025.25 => 1.24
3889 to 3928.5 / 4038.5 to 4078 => 1.23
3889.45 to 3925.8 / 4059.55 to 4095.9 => 1.26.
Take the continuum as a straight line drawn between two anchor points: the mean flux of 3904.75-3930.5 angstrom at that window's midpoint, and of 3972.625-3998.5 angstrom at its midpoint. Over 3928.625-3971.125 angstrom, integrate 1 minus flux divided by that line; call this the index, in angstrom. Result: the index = 5.7 angstrom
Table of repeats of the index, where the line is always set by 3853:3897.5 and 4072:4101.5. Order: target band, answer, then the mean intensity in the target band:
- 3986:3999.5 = -0.6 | 58.7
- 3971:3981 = 1.3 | 48.6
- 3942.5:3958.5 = -2.7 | 63.6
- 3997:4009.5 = -1.8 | 64.8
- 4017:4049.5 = -4.7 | 66.2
